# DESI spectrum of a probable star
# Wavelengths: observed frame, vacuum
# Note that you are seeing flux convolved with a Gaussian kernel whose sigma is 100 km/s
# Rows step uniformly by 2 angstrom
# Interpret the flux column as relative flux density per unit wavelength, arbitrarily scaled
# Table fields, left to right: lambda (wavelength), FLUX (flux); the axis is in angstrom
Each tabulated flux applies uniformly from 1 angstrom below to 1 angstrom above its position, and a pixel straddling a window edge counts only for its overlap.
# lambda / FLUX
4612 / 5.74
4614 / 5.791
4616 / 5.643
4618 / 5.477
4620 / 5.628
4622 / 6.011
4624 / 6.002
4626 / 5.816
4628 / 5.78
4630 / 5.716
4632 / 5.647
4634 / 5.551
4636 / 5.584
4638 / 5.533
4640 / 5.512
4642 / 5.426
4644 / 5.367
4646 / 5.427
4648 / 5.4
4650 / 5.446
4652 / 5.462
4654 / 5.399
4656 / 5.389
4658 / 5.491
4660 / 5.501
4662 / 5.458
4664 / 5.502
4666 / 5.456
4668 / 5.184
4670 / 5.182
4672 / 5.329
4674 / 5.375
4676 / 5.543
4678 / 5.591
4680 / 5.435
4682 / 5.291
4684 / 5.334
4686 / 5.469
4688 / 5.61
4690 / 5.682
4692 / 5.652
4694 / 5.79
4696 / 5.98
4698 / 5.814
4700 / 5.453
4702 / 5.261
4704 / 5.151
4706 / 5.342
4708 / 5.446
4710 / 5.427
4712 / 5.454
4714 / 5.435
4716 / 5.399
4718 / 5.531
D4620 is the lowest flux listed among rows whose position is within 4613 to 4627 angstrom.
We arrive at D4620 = 5.477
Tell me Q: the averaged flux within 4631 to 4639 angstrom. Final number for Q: 5.58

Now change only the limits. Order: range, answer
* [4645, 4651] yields 5.42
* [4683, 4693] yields 5.55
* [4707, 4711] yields 5.44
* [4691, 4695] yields 5.72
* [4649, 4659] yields 5.44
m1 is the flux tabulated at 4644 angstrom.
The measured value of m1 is 5.367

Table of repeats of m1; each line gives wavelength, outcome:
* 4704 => 5.151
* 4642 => 5.426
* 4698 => 5.814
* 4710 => 5.427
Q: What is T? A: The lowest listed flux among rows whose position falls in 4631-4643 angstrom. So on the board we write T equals 5.426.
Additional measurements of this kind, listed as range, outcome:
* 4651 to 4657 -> 5.389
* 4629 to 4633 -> 5.647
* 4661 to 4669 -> 5.184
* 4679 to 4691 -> 5.291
